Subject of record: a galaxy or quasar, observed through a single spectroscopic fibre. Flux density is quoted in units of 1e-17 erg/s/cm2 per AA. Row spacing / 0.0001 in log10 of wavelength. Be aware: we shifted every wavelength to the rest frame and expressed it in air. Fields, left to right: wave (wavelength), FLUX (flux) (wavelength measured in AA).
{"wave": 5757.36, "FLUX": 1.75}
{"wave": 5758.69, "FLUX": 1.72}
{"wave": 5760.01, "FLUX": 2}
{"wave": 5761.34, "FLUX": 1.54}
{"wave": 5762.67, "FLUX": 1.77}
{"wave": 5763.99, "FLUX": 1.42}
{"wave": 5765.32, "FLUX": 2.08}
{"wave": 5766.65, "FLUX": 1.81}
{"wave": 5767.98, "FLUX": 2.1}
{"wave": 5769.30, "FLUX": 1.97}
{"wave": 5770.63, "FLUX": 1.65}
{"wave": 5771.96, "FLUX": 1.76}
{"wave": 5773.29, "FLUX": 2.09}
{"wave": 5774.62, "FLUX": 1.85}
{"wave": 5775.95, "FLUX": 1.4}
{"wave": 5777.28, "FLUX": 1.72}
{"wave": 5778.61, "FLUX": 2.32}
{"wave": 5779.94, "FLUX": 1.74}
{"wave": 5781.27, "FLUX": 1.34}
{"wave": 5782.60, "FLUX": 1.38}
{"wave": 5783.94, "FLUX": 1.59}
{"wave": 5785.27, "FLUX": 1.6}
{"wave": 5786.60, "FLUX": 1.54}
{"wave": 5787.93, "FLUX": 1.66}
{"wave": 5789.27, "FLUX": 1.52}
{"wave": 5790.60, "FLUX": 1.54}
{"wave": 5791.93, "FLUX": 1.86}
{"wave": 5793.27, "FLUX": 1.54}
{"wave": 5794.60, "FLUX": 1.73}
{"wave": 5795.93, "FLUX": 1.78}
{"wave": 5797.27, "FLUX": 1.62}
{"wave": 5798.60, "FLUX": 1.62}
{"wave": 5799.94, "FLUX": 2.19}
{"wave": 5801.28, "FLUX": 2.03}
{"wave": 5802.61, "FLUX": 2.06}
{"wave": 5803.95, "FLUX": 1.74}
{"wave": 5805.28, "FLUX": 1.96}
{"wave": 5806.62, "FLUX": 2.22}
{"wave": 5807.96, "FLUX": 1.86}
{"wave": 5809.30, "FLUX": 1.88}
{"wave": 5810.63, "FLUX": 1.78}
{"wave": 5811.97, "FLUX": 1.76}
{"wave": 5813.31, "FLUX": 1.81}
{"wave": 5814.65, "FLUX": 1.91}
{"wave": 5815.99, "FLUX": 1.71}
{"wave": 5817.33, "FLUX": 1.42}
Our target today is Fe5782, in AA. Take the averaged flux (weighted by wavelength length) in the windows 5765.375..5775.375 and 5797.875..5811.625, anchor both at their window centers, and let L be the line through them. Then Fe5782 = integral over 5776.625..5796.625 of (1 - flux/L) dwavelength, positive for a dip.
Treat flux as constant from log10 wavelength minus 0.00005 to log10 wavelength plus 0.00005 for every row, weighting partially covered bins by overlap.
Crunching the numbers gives 2.7 AA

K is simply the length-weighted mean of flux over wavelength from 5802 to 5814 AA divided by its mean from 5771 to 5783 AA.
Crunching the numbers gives 1.1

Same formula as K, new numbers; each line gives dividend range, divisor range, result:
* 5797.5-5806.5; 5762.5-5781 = 1.06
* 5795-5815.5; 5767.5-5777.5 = 1.03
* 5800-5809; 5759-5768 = 1.11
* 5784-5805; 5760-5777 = 0.97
